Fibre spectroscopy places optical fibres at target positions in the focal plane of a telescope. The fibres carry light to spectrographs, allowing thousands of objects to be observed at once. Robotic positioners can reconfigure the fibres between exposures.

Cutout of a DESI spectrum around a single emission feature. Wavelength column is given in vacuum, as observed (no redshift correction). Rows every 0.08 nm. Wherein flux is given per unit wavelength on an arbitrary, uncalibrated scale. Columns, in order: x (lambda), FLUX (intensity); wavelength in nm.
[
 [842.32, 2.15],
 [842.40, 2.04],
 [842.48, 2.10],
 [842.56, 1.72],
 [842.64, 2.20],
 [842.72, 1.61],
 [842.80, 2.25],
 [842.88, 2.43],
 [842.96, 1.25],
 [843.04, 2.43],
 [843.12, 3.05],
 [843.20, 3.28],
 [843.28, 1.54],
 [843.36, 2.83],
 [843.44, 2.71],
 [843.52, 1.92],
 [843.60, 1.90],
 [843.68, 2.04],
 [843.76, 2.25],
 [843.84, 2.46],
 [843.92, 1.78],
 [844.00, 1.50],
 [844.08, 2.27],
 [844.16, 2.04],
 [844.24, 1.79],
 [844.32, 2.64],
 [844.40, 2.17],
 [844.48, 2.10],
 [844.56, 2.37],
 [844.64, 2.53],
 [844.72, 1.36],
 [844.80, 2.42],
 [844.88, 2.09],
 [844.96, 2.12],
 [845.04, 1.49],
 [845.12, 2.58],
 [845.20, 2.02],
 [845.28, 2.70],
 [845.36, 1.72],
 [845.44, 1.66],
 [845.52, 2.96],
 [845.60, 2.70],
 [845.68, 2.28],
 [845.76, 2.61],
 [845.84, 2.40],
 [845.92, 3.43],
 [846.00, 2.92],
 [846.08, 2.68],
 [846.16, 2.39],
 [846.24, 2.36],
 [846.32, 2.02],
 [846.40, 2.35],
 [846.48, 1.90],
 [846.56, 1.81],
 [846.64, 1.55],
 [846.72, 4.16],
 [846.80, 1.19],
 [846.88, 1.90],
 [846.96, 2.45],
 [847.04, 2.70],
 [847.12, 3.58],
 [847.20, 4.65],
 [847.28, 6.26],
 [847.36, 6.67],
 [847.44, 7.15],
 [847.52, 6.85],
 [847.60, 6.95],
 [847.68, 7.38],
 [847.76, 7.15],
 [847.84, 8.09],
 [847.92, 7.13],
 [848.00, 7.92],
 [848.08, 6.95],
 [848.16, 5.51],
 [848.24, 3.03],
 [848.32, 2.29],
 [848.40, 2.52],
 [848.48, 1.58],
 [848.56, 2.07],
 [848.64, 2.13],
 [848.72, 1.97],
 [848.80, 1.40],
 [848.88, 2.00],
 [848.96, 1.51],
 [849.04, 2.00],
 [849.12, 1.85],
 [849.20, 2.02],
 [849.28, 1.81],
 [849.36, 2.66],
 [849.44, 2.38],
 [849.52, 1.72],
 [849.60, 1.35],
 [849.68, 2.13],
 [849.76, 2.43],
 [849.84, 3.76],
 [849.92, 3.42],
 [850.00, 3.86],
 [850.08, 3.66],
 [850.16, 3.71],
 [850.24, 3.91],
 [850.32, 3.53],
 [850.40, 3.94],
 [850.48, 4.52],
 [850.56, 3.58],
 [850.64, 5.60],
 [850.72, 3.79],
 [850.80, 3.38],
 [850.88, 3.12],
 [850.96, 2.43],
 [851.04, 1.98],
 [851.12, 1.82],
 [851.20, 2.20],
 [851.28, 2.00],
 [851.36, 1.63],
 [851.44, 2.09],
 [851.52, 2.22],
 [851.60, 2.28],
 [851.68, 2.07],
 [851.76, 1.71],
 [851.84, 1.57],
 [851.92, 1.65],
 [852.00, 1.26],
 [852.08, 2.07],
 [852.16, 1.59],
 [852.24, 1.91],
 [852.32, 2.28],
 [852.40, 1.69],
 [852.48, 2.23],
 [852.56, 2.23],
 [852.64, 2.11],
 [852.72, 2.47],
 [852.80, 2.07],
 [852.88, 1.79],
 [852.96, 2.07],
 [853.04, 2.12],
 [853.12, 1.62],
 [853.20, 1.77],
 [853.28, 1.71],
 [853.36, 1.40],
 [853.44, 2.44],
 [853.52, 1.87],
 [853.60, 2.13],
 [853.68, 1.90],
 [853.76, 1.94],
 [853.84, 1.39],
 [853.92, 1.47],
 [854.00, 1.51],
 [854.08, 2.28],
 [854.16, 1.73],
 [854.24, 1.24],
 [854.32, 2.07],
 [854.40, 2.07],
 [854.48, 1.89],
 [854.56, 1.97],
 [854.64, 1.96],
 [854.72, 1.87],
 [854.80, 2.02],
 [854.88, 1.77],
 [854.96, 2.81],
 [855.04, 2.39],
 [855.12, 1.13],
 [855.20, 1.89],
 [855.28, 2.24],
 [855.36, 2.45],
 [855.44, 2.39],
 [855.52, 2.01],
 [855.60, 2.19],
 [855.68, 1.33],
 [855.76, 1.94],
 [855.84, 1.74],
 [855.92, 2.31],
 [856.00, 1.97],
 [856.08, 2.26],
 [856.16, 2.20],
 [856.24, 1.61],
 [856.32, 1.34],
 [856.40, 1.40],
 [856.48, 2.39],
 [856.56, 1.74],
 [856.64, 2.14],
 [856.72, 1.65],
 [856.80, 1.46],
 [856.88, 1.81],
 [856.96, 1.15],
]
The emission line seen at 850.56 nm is [N II] 6583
